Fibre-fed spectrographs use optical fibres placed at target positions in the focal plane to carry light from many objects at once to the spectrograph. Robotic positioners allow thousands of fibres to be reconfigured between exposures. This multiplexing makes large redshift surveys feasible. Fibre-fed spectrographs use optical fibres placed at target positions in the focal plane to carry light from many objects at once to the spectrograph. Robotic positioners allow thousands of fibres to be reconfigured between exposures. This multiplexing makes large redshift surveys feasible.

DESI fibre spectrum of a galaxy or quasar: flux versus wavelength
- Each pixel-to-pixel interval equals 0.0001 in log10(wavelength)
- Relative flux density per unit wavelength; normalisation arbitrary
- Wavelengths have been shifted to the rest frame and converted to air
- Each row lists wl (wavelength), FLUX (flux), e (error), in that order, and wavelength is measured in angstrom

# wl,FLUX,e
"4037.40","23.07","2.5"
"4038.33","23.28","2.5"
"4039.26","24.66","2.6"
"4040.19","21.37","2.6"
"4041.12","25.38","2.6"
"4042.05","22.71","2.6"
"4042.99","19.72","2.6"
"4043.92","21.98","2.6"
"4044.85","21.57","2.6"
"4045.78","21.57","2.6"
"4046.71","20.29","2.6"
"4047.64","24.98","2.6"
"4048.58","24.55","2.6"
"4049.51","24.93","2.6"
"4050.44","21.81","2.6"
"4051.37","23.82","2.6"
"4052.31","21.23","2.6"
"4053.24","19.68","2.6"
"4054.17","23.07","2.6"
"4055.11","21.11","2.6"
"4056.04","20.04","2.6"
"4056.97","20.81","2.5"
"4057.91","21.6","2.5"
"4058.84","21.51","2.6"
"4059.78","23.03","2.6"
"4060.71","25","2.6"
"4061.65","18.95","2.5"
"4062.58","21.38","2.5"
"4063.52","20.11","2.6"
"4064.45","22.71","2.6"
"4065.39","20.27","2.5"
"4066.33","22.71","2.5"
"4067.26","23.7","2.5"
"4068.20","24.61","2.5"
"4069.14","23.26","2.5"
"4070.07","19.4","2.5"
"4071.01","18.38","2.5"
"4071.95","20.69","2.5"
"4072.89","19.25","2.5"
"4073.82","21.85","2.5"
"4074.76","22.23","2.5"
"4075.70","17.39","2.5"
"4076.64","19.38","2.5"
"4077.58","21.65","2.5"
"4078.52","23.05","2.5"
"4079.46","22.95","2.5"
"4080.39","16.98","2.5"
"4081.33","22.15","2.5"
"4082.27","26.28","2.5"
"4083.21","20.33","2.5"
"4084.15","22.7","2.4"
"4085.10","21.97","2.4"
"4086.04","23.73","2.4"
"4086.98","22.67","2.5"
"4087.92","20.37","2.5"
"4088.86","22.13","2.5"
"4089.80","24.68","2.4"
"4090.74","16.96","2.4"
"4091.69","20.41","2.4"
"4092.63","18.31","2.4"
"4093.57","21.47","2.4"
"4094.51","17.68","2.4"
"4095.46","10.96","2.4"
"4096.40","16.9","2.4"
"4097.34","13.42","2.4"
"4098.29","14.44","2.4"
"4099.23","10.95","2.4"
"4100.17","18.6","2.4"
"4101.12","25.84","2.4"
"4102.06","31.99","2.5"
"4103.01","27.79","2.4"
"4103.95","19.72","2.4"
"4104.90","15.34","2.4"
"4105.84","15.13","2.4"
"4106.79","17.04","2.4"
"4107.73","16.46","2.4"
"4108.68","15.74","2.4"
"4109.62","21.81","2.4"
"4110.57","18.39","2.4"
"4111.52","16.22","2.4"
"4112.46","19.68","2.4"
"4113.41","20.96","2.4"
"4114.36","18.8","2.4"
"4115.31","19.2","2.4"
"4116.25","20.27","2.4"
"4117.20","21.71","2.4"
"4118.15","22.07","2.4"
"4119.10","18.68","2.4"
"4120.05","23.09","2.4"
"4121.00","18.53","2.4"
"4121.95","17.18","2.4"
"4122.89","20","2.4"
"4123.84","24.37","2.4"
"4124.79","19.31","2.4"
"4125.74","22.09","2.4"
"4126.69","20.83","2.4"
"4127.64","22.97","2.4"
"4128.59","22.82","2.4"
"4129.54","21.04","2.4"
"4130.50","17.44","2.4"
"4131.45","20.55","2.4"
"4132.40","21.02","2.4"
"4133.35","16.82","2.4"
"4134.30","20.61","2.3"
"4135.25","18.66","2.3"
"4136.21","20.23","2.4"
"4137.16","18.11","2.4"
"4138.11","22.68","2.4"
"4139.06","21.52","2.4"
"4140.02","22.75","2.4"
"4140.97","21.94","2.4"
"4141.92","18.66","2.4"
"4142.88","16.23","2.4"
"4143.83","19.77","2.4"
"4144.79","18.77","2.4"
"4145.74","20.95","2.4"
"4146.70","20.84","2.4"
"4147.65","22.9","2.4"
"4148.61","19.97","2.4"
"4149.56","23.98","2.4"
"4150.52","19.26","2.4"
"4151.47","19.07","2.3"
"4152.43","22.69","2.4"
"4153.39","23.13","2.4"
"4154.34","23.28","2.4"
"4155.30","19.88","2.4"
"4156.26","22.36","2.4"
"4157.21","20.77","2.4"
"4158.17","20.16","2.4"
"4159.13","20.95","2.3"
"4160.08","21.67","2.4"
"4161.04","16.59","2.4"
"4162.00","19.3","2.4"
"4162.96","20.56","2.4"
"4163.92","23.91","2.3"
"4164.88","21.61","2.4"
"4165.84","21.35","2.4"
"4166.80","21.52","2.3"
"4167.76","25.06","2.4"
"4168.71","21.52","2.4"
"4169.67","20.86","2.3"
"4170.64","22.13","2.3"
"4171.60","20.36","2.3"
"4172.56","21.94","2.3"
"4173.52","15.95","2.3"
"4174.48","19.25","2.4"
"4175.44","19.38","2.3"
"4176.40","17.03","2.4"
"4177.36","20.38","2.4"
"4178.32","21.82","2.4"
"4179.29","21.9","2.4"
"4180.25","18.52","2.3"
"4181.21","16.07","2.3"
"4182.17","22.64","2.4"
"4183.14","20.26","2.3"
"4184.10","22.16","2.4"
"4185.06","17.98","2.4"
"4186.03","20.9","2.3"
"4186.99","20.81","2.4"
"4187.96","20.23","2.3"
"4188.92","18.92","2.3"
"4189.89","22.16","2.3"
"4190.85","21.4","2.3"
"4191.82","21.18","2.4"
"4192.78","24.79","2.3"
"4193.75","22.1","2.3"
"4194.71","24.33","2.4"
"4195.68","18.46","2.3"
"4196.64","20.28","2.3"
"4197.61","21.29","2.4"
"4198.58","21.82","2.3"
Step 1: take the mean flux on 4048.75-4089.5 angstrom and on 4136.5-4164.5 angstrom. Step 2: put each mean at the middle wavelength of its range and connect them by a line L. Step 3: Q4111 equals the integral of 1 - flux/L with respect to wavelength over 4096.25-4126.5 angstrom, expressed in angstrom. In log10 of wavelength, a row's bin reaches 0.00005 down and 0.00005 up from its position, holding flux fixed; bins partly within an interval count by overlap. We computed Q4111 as 2.5 angstrom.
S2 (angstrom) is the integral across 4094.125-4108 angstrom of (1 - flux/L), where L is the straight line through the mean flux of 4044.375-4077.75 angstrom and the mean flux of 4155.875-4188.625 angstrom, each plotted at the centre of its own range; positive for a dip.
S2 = 2.0 angstrom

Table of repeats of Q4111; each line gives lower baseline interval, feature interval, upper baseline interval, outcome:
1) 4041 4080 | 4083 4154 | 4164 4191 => 3.7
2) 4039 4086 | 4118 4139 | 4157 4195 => 0.8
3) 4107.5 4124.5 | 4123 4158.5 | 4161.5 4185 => -1.2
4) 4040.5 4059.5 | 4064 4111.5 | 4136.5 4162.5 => 3.0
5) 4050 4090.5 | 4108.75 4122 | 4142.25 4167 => 0.9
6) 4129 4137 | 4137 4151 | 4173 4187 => -0.8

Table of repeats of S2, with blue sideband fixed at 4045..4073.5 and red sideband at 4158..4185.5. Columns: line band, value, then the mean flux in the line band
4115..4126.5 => 0.3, 20.6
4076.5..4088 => -0.2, 22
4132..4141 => 0.2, 20.4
